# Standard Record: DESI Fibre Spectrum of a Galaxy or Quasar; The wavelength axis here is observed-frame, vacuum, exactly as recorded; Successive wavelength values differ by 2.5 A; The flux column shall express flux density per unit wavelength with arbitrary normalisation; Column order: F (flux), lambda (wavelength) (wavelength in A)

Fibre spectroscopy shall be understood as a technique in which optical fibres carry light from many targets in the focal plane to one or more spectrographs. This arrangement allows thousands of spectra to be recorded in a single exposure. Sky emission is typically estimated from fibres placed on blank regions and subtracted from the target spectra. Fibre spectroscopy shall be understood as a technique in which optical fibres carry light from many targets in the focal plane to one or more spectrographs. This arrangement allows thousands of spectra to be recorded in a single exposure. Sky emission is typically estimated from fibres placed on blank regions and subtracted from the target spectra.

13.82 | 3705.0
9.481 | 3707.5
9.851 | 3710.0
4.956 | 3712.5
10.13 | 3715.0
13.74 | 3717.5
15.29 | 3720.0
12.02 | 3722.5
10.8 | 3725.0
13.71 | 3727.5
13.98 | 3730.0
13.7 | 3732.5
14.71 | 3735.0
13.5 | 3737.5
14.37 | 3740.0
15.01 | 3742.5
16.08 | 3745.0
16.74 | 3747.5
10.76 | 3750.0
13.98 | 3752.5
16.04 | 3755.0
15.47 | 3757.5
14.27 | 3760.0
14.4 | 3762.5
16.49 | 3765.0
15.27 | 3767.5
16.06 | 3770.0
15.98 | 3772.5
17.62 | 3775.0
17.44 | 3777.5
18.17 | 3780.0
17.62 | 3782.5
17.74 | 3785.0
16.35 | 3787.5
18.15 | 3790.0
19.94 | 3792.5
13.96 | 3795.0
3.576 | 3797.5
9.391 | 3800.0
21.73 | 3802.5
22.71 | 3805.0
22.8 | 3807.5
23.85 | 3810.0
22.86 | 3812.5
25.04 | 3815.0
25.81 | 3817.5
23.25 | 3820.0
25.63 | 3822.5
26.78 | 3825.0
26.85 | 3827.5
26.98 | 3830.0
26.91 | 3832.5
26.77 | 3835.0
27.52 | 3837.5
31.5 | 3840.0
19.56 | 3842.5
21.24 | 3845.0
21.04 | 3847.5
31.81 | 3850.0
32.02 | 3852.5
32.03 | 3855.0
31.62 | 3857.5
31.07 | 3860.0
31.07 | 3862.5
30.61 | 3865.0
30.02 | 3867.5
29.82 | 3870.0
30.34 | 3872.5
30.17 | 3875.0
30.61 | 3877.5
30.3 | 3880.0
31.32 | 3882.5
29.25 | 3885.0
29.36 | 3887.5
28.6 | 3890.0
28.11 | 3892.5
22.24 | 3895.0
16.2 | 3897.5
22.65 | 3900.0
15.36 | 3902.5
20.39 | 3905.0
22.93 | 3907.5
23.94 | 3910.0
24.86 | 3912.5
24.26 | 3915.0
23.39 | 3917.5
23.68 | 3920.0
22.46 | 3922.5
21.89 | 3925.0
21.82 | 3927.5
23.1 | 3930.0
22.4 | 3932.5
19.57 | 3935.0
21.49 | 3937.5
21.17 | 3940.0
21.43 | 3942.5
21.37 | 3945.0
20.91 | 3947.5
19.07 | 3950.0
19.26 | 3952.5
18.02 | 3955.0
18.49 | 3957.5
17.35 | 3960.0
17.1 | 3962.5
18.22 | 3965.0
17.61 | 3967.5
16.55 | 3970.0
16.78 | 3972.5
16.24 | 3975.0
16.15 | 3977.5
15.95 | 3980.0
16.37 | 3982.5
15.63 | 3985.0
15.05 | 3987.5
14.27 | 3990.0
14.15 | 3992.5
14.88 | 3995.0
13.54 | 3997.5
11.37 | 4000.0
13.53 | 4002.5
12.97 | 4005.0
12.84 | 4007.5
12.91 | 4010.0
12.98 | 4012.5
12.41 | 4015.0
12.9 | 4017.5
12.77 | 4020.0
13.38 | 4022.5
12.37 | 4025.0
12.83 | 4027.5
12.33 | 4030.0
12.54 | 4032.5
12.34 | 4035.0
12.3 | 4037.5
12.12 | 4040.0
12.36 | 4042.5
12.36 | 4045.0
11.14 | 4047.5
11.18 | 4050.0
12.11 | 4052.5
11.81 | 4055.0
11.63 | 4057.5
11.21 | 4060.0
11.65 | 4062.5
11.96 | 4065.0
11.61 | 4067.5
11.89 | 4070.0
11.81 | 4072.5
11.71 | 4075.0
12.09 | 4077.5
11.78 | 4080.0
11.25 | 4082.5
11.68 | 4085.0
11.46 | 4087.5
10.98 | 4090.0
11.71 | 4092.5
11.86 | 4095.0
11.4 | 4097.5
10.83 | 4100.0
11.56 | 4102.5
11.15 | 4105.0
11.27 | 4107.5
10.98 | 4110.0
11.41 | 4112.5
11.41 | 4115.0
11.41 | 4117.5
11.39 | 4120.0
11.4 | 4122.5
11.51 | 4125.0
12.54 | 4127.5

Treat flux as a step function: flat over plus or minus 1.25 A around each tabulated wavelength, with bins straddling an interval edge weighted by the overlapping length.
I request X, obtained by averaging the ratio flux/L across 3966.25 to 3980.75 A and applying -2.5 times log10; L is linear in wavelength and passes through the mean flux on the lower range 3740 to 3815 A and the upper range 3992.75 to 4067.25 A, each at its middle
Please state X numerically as -0.23 mag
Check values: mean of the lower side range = 16.7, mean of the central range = 16.6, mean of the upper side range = 12.5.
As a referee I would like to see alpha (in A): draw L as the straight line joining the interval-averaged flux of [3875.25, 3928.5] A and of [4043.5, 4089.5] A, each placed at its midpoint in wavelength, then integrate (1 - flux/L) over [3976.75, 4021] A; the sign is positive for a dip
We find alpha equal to 8.1 A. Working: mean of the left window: 24.6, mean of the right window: 11.7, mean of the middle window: 13.9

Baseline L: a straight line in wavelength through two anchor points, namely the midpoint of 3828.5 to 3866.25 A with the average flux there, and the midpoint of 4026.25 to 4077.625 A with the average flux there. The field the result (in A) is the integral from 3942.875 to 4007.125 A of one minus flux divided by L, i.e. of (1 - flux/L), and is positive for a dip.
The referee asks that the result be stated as 5.91 A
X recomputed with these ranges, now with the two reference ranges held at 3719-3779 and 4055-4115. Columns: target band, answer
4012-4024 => -0.06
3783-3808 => -0.15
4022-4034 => -0.05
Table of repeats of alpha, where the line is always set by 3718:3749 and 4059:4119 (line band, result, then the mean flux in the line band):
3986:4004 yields -2.42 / 13.8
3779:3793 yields -4.23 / 17.9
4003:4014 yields -0.78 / 13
